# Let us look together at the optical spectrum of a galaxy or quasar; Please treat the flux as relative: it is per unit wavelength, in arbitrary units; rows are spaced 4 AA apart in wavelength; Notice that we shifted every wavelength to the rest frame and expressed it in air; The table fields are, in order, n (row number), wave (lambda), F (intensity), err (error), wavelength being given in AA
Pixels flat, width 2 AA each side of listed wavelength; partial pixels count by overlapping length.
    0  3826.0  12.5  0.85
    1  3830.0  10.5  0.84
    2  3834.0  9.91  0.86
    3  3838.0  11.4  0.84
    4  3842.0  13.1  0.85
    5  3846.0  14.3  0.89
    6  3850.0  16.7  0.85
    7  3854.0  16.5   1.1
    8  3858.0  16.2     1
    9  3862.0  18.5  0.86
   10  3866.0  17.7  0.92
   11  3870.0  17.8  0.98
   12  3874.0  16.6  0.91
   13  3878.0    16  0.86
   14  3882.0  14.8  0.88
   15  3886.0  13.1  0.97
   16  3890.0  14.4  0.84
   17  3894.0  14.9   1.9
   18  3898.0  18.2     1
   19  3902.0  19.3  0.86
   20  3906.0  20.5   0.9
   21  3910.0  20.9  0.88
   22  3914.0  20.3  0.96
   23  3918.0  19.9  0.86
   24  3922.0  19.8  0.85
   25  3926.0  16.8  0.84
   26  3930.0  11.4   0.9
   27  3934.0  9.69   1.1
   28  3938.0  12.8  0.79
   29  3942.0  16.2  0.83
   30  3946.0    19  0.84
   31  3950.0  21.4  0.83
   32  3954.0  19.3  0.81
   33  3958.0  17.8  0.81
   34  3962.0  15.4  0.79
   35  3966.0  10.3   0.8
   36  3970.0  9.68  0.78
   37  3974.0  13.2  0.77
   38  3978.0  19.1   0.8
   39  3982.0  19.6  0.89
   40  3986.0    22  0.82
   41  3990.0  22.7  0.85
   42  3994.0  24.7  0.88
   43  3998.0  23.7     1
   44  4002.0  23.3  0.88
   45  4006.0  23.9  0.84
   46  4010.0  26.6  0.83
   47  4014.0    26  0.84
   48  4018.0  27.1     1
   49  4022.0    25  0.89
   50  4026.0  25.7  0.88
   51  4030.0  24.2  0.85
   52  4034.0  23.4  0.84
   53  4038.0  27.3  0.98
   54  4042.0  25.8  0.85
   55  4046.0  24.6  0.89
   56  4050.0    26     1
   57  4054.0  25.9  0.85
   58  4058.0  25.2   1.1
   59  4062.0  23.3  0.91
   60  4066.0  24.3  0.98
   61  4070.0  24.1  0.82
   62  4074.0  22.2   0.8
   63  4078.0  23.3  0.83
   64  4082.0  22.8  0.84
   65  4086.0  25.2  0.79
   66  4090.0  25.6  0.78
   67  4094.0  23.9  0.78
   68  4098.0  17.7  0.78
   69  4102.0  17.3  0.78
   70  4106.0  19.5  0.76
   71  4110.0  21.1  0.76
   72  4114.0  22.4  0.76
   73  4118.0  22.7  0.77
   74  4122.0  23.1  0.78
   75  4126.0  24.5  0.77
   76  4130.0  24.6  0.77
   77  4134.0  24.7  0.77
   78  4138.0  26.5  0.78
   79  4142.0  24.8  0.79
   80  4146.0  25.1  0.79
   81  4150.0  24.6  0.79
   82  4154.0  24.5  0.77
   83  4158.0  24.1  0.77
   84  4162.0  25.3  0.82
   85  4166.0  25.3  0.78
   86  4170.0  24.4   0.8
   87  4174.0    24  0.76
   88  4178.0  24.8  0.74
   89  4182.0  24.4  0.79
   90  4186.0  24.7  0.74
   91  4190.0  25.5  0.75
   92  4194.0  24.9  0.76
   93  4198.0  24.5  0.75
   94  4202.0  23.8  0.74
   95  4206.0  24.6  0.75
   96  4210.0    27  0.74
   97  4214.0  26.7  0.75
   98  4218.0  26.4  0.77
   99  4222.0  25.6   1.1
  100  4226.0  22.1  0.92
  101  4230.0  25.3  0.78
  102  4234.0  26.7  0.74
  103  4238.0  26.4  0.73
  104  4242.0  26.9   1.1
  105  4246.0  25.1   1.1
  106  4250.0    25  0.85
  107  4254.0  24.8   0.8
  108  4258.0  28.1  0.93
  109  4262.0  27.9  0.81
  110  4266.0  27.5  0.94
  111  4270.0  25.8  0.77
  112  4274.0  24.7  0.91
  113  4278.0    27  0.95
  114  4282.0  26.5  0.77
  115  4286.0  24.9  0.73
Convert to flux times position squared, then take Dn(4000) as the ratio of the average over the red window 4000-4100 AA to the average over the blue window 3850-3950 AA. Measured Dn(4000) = 1.6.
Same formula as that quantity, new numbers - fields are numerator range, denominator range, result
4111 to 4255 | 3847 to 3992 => 1.68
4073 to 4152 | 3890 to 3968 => 1.49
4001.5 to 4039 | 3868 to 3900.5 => 1.72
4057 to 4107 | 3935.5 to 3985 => 1.49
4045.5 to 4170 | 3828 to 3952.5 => 1.64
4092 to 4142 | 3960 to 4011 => 1.23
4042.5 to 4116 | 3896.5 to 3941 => 1.45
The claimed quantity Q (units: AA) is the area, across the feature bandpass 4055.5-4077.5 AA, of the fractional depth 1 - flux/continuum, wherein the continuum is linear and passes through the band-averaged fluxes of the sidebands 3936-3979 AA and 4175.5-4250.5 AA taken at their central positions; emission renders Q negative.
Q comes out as -4.5 AA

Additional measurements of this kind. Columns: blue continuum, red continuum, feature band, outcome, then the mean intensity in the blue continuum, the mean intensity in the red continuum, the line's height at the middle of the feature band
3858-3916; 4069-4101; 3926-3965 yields 6.58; 17.3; 22.9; 19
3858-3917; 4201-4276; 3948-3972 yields 4.30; 17.4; 25.8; 19.1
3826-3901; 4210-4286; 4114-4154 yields -2.88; 15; 26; 22.8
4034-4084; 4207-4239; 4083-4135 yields 5.10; 24.5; 25.7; 24.9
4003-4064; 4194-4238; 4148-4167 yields 0.43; 25.3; 25.3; 25.3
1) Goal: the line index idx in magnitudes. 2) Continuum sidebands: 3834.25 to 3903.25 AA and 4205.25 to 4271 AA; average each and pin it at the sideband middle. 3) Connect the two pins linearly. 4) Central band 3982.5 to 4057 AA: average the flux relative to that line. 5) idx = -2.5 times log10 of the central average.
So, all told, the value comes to -0.24 mag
